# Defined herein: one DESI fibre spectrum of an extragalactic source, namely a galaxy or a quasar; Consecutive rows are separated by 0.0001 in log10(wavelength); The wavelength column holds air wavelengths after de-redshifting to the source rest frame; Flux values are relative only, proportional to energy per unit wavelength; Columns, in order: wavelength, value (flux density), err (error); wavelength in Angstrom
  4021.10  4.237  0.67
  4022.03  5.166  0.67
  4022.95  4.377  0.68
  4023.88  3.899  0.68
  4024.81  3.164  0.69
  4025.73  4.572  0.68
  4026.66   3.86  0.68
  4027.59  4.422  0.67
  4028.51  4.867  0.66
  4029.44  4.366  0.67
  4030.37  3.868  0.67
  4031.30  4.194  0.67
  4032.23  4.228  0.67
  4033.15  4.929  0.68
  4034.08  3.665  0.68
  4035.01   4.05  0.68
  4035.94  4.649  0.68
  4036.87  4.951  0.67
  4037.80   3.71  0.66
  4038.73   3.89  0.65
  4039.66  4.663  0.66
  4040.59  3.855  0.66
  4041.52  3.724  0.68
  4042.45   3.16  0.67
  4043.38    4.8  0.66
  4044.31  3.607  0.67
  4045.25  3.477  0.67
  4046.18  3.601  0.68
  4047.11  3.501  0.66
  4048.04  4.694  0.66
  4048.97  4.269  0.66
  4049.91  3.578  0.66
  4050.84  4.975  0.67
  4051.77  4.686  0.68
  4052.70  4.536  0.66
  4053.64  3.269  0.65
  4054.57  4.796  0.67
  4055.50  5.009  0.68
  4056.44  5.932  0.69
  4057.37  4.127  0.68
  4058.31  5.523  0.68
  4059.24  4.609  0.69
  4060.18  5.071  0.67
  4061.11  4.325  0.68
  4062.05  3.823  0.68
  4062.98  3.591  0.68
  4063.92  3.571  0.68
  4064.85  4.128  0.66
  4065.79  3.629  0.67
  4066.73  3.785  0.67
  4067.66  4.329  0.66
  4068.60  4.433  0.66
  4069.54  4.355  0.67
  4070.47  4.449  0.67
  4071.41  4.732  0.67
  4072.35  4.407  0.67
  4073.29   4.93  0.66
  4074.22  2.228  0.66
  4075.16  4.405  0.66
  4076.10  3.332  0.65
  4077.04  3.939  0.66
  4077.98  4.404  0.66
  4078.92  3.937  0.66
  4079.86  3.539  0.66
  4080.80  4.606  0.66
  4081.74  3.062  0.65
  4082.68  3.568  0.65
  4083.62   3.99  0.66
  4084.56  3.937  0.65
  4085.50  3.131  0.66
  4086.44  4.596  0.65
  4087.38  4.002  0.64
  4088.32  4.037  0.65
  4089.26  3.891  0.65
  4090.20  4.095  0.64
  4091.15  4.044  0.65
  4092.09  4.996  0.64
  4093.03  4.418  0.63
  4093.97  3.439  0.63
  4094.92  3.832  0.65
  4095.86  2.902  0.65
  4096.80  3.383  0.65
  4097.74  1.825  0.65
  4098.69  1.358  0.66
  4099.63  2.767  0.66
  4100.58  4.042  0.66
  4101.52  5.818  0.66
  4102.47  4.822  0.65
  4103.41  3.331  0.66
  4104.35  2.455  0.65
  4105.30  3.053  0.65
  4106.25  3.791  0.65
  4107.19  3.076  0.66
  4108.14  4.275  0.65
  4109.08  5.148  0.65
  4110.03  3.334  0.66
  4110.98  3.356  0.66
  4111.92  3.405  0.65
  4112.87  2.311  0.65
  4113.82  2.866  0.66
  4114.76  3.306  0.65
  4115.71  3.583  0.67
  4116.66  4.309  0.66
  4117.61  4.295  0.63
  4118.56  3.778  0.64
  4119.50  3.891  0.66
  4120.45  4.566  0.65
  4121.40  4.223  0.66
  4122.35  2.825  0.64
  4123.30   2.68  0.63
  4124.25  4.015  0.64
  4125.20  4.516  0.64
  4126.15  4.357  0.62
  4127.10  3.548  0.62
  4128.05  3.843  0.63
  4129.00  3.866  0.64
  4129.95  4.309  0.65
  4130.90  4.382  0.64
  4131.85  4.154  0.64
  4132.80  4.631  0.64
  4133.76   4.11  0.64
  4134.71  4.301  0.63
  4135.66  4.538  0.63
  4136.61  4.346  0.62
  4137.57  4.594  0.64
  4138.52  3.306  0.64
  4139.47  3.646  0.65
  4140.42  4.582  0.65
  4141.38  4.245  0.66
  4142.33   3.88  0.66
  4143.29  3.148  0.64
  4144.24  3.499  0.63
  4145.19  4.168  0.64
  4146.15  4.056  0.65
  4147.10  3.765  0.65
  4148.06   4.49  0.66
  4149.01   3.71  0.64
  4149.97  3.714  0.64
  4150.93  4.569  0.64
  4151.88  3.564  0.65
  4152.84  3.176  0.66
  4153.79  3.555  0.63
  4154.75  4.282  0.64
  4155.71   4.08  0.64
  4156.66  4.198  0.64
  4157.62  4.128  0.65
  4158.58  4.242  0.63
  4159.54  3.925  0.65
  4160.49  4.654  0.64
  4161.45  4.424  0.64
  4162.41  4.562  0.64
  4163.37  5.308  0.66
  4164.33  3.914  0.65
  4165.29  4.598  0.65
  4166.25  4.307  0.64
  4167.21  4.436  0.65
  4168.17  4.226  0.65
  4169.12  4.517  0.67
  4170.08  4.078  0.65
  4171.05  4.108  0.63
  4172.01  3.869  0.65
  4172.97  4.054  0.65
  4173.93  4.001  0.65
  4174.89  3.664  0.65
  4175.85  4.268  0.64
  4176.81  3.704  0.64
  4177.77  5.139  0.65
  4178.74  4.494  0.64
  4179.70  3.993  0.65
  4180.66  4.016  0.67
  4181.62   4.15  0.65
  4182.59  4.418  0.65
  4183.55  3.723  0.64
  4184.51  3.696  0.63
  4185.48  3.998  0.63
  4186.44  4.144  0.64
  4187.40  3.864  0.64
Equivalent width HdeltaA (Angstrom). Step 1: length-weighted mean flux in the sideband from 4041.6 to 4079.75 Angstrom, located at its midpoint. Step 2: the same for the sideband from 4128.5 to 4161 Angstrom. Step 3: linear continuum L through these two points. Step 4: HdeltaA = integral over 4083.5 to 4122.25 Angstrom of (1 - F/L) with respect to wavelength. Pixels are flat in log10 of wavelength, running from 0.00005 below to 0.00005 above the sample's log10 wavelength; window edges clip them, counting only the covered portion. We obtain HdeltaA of 4.06 Angstrom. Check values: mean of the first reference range 4.19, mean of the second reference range 4.05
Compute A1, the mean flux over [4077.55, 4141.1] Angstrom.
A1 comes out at 3.81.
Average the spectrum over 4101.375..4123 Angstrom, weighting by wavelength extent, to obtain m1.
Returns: 3.69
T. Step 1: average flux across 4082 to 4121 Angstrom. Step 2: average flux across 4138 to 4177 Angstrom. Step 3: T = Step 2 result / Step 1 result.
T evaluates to 1.11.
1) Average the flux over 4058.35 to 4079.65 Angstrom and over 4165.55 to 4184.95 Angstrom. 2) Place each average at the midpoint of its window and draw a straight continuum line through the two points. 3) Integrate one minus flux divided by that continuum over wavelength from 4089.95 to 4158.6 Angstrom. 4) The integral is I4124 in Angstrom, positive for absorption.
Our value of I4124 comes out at 5.3 Angstrom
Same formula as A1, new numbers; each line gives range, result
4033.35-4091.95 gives 4.13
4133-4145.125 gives 4.04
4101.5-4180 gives 3.99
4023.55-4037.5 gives 4.24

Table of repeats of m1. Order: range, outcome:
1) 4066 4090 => 4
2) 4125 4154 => 4.02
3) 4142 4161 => 3.94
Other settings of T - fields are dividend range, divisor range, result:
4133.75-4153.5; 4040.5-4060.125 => 0.92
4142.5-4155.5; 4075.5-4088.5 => 0.99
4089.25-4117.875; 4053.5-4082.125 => 0.85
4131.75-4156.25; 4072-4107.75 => 1.08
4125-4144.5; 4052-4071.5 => 0.93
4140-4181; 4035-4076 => 0.98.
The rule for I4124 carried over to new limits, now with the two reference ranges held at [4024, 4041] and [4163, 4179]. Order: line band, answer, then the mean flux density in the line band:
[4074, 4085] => 1.2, 3.78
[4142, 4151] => 0.8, 3.87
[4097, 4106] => 2.0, 3.29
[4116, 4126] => 0.8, 3.92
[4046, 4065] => -0.7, 4.38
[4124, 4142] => 0.3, 4.17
